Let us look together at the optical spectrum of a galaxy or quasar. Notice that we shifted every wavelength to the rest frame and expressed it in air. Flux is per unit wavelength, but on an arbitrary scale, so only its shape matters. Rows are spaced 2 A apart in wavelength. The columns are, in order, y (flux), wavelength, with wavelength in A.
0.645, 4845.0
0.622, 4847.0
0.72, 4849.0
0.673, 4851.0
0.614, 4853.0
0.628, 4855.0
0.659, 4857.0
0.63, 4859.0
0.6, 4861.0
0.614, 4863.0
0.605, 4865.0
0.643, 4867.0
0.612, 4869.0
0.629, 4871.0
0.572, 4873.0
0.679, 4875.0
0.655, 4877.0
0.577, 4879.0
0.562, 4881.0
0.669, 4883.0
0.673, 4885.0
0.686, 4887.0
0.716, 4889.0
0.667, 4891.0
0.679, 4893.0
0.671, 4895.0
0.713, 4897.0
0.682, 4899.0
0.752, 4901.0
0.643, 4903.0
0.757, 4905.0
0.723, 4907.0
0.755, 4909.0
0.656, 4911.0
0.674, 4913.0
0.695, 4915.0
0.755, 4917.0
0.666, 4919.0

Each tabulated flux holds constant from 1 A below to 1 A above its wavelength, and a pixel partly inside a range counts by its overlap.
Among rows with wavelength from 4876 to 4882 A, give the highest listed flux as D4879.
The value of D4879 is 0.655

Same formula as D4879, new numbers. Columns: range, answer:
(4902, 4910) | 0.757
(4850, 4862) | 0.673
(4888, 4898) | 0.716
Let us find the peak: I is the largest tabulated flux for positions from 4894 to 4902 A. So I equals 0.752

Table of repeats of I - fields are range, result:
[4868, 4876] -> 0.679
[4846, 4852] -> 0.72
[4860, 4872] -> 0.643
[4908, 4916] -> 0.755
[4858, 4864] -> 0.63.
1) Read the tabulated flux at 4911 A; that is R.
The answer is 0.656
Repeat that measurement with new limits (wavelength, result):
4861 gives 0.6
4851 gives 0.673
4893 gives 0.679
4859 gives 0.63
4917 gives 0.755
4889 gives 0.716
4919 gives 0.666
